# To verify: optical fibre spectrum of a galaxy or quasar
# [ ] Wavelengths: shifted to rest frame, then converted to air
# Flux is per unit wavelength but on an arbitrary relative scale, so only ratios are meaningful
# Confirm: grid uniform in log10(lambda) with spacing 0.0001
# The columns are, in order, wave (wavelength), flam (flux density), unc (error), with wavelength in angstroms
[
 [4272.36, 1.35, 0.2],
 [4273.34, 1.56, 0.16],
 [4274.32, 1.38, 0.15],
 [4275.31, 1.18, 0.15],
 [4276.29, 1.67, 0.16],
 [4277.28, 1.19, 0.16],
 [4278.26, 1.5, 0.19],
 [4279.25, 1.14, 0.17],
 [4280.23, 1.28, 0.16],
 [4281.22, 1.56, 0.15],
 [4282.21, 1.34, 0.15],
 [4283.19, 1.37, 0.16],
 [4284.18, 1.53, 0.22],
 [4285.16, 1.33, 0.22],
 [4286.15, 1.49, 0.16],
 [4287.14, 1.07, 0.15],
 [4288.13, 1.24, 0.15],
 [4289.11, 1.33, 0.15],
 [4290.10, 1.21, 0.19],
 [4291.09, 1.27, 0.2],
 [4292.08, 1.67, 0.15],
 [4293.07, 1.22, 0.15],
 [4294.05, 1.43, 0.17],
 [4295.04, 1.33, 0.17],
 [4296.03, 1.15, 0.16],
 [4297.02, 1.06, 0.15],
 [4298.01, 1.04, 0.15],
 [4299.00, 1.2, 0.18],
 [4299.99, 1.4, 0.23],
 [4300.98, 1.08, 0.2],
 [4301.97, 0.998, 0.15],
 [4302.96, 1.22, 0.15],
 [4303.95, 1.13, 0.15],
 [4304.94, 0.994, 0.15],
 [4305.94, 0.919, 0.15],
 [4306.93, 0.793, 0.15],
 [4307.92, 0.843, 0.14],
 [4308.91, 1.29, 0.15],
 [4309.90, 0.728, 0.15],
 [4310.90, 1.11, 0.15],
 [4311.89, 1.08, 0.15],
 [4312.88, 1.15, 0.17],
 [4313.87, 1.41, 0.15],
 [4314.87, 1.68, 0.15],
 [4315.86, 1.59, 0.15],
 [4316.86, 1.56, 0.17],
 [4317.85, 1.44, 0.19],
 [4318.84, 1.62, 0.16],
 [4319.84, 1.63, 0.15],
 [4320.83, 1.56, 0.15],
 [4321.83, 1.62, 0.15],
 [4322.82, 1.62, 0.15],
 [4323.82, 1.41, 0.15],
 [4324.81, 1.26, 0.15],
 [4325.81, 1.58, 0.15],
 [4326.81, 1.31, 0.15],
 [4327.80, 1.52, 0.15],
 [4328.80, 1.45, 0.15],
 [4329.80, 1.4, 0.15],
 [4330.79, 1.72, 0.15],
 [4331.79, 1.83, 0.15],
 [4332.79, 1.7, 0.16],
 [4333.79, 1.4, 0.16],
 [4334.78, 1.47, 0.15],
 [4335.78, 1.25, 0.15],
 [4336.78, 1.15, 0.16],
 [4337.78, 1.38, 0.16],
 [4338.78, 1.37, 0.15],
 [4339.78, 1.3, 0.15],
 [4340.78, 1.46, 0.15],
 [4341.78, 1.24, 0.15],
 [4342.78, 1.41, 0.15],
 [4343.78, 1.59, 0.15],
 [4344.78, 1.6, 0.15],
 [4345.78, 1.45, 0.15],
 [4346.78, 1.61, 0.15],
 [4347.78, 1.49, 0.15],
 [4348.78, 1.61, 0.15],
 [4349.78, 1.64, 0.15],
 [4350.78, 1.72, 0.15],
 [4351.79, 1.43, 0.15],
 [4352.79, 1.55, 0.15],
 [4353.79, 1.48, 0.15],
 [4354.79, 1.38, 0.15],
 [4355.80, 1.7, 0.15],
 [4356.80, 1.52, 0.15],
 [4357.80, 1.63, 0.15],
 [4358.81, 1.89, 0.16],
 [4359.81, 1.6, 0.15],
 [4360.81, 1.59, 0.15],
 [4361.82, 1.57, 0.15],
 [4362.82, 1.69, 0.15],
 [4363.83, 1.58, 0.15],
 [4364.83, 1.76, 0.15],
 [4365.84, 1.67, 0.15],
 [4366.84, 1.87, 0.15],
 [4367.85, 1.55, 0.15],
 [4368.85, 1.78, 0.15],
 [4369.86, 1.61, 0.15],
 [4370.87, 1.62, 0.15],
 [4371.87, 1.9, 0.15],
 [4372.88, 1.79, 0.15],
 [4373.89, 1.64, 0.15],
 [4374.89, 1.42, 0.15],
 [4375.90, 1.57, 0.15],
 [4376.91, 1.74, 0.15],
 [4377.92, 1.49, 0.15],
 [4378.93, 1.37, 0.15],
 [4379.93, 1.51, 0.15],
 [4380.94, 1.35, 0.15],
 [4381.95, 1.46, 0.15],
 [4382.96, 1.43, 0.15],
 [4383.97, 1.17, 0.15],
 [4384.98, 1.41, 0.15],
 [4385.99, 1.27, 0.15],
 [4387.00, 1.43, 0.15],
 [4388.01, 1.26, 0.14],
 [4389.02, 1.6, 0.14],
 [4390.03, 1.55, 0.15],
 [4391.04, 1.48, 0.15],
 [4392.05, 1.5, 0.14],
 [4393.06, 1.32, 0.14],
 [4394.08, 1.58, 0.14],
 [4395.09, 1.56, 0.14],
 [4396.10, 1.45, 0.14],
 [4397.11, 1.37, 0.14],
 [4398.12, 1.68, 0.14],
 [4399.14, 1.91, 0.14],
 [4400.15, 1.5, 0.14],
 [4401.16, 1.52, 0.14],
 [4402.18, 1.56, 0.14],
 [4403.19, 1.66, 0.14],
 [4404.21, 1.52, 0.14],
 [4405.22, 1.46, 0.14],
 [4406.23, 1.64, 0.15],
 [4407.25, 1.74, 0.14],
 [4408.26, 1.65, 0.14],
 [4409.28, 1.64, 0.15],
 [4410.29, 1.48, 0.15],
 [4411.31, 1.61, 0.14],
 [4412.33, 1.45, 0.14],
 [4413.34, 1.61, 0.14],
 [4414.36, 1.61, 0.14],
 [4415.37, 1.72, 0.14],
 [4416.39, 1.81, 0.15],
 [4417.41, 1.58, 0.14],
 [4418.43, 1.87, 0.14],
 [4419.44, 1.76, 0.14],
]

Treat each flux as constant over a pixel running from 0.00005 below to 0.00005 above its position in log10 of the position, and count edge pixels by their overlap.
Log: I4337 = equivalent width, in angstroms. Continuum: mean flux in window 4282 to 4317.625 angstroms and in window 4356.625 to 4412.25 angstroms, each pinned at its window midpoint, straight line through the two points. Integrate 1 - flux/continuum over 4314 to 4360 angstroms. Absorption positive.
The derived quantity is -4.71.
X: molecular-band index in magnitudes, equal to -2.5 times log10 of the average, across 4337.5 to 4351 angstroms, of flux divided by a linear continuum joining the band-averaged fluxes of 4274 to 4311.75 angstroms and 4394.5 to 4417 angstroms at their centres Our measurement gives -0.07 mag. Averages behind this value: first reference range 1.23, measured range 1.49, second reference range 1.6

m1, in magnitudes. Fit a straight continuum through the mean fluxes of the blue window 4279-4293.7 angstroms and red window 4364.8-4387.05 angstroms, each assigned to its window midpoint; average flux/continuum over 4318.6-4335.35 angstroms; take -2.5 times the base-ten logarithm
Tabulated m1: -0.07 mag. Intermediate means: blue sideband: 1.34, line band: 1.53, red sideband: 1.55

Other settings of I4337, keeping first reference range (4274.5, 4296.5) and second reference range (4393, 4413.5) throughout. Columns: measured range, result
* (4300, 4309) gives 2.2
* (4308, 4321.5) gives 0.4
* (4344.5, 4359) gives -1.0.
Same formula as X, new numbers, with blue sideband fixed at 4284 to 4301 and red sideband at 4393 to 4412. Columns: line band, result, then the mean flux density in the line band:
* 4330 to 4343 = -0.03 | 1.44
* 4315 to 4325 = -0.14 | 1.55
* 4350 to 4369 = -0.12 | 1.63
